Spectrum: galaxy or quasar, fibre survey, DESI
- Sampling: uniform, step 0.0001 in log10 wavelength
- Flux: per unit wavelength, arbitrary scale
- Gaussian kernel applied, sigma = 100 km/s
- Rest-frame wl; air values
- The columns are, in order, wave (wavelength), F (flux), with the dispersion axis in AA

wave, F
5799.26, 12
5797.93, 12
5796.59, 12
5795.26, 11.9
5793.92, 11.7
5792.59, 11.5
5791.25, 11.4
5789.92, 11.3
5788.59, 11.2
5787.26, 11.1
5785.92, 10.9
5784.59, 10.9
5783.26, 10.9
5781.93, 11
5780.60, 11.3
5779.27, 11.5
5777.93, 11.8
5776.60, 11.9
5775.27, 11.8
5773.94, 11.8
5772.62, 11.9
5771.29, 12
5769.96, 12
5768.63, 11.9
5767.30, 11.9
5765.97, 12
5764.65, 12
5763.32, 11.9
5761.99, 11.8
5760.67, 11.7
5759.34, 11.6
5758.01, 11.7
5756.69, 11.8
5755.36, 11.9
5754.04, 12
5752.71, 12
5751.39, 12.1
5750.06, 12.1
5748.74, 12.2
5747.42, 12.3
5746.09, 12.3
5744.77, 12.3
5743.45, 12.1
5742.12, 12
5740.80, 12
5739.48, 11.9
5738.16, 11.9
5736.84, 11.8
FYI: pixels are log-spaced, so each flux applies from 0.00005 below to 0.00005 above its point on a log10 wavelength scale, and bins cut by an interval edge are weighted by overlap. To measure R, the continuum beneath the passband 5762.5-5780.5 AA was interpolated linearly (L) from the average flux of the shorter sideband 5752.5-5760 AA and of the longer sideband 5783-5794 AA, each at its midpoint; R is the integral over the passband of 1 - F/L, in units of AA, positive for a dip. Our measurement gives -0.5 AA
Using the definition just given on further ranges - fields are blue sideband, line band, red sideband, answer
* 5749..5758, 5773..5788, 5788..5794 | 0.3 AA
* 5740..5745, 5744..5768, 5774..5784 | -0.3 AA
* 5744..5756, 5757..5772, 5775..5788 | -0.1 AA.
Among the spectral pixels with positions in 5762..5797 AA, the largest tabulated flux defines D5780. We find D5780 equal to 12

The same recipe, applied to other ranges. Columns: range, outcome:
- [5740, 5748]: 12.3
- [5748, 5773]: 12.2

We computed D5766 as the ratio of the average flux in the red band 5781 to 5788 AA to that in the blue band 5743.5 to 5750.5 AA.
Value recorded 0.90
